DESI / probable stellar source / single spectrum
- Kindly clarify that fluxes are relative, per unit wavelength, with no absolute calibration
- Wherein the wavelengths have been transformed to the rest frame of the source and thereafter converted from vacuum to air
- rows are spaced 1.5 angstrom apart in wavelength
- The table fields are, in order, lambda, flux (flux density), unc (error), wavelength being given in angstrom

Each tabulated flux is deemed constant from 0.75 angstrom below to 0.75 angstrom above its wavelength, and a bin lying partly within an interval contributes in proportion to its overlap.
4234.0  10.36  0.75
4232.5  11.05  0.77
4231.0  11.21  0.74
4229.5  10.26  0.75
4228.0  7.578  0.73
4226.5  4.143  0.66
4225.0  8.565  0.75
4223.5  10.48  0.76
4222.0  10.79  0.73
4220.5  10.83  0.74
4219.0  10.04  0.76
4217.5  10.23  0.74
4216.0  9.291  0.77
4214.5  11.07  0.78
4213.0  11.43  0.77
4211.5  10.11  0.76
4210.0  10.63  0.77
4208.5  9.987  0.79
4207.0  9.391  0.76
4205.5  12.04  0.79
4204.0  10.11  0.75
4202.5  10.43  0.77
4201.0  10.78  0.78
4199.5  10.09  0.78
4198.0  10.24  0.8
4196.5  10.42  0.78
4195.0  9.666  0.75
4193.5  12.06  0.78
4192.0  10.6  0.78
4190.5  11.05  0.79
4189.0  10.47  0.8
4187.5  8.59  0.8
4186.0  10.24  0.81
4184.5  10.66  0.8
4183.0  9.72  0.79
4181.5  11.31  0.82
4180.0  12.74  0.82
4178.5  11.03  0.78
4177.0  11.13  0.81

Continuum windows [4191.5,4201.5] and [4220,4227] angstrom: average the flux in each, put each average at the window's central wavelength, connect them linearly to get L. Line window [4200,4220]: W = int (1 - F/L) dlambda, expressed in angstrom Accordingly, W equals -1.3 angstrom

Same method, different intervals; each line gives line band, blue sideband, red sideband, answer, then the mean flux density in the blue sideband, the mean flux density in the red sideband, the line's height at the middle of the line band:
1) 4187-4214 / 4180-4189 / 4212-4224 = -0.1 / 10.4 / 10.5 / 10.4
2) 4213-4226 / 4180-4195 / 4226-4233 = -1.1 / 10.6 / 8.94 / 9.33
